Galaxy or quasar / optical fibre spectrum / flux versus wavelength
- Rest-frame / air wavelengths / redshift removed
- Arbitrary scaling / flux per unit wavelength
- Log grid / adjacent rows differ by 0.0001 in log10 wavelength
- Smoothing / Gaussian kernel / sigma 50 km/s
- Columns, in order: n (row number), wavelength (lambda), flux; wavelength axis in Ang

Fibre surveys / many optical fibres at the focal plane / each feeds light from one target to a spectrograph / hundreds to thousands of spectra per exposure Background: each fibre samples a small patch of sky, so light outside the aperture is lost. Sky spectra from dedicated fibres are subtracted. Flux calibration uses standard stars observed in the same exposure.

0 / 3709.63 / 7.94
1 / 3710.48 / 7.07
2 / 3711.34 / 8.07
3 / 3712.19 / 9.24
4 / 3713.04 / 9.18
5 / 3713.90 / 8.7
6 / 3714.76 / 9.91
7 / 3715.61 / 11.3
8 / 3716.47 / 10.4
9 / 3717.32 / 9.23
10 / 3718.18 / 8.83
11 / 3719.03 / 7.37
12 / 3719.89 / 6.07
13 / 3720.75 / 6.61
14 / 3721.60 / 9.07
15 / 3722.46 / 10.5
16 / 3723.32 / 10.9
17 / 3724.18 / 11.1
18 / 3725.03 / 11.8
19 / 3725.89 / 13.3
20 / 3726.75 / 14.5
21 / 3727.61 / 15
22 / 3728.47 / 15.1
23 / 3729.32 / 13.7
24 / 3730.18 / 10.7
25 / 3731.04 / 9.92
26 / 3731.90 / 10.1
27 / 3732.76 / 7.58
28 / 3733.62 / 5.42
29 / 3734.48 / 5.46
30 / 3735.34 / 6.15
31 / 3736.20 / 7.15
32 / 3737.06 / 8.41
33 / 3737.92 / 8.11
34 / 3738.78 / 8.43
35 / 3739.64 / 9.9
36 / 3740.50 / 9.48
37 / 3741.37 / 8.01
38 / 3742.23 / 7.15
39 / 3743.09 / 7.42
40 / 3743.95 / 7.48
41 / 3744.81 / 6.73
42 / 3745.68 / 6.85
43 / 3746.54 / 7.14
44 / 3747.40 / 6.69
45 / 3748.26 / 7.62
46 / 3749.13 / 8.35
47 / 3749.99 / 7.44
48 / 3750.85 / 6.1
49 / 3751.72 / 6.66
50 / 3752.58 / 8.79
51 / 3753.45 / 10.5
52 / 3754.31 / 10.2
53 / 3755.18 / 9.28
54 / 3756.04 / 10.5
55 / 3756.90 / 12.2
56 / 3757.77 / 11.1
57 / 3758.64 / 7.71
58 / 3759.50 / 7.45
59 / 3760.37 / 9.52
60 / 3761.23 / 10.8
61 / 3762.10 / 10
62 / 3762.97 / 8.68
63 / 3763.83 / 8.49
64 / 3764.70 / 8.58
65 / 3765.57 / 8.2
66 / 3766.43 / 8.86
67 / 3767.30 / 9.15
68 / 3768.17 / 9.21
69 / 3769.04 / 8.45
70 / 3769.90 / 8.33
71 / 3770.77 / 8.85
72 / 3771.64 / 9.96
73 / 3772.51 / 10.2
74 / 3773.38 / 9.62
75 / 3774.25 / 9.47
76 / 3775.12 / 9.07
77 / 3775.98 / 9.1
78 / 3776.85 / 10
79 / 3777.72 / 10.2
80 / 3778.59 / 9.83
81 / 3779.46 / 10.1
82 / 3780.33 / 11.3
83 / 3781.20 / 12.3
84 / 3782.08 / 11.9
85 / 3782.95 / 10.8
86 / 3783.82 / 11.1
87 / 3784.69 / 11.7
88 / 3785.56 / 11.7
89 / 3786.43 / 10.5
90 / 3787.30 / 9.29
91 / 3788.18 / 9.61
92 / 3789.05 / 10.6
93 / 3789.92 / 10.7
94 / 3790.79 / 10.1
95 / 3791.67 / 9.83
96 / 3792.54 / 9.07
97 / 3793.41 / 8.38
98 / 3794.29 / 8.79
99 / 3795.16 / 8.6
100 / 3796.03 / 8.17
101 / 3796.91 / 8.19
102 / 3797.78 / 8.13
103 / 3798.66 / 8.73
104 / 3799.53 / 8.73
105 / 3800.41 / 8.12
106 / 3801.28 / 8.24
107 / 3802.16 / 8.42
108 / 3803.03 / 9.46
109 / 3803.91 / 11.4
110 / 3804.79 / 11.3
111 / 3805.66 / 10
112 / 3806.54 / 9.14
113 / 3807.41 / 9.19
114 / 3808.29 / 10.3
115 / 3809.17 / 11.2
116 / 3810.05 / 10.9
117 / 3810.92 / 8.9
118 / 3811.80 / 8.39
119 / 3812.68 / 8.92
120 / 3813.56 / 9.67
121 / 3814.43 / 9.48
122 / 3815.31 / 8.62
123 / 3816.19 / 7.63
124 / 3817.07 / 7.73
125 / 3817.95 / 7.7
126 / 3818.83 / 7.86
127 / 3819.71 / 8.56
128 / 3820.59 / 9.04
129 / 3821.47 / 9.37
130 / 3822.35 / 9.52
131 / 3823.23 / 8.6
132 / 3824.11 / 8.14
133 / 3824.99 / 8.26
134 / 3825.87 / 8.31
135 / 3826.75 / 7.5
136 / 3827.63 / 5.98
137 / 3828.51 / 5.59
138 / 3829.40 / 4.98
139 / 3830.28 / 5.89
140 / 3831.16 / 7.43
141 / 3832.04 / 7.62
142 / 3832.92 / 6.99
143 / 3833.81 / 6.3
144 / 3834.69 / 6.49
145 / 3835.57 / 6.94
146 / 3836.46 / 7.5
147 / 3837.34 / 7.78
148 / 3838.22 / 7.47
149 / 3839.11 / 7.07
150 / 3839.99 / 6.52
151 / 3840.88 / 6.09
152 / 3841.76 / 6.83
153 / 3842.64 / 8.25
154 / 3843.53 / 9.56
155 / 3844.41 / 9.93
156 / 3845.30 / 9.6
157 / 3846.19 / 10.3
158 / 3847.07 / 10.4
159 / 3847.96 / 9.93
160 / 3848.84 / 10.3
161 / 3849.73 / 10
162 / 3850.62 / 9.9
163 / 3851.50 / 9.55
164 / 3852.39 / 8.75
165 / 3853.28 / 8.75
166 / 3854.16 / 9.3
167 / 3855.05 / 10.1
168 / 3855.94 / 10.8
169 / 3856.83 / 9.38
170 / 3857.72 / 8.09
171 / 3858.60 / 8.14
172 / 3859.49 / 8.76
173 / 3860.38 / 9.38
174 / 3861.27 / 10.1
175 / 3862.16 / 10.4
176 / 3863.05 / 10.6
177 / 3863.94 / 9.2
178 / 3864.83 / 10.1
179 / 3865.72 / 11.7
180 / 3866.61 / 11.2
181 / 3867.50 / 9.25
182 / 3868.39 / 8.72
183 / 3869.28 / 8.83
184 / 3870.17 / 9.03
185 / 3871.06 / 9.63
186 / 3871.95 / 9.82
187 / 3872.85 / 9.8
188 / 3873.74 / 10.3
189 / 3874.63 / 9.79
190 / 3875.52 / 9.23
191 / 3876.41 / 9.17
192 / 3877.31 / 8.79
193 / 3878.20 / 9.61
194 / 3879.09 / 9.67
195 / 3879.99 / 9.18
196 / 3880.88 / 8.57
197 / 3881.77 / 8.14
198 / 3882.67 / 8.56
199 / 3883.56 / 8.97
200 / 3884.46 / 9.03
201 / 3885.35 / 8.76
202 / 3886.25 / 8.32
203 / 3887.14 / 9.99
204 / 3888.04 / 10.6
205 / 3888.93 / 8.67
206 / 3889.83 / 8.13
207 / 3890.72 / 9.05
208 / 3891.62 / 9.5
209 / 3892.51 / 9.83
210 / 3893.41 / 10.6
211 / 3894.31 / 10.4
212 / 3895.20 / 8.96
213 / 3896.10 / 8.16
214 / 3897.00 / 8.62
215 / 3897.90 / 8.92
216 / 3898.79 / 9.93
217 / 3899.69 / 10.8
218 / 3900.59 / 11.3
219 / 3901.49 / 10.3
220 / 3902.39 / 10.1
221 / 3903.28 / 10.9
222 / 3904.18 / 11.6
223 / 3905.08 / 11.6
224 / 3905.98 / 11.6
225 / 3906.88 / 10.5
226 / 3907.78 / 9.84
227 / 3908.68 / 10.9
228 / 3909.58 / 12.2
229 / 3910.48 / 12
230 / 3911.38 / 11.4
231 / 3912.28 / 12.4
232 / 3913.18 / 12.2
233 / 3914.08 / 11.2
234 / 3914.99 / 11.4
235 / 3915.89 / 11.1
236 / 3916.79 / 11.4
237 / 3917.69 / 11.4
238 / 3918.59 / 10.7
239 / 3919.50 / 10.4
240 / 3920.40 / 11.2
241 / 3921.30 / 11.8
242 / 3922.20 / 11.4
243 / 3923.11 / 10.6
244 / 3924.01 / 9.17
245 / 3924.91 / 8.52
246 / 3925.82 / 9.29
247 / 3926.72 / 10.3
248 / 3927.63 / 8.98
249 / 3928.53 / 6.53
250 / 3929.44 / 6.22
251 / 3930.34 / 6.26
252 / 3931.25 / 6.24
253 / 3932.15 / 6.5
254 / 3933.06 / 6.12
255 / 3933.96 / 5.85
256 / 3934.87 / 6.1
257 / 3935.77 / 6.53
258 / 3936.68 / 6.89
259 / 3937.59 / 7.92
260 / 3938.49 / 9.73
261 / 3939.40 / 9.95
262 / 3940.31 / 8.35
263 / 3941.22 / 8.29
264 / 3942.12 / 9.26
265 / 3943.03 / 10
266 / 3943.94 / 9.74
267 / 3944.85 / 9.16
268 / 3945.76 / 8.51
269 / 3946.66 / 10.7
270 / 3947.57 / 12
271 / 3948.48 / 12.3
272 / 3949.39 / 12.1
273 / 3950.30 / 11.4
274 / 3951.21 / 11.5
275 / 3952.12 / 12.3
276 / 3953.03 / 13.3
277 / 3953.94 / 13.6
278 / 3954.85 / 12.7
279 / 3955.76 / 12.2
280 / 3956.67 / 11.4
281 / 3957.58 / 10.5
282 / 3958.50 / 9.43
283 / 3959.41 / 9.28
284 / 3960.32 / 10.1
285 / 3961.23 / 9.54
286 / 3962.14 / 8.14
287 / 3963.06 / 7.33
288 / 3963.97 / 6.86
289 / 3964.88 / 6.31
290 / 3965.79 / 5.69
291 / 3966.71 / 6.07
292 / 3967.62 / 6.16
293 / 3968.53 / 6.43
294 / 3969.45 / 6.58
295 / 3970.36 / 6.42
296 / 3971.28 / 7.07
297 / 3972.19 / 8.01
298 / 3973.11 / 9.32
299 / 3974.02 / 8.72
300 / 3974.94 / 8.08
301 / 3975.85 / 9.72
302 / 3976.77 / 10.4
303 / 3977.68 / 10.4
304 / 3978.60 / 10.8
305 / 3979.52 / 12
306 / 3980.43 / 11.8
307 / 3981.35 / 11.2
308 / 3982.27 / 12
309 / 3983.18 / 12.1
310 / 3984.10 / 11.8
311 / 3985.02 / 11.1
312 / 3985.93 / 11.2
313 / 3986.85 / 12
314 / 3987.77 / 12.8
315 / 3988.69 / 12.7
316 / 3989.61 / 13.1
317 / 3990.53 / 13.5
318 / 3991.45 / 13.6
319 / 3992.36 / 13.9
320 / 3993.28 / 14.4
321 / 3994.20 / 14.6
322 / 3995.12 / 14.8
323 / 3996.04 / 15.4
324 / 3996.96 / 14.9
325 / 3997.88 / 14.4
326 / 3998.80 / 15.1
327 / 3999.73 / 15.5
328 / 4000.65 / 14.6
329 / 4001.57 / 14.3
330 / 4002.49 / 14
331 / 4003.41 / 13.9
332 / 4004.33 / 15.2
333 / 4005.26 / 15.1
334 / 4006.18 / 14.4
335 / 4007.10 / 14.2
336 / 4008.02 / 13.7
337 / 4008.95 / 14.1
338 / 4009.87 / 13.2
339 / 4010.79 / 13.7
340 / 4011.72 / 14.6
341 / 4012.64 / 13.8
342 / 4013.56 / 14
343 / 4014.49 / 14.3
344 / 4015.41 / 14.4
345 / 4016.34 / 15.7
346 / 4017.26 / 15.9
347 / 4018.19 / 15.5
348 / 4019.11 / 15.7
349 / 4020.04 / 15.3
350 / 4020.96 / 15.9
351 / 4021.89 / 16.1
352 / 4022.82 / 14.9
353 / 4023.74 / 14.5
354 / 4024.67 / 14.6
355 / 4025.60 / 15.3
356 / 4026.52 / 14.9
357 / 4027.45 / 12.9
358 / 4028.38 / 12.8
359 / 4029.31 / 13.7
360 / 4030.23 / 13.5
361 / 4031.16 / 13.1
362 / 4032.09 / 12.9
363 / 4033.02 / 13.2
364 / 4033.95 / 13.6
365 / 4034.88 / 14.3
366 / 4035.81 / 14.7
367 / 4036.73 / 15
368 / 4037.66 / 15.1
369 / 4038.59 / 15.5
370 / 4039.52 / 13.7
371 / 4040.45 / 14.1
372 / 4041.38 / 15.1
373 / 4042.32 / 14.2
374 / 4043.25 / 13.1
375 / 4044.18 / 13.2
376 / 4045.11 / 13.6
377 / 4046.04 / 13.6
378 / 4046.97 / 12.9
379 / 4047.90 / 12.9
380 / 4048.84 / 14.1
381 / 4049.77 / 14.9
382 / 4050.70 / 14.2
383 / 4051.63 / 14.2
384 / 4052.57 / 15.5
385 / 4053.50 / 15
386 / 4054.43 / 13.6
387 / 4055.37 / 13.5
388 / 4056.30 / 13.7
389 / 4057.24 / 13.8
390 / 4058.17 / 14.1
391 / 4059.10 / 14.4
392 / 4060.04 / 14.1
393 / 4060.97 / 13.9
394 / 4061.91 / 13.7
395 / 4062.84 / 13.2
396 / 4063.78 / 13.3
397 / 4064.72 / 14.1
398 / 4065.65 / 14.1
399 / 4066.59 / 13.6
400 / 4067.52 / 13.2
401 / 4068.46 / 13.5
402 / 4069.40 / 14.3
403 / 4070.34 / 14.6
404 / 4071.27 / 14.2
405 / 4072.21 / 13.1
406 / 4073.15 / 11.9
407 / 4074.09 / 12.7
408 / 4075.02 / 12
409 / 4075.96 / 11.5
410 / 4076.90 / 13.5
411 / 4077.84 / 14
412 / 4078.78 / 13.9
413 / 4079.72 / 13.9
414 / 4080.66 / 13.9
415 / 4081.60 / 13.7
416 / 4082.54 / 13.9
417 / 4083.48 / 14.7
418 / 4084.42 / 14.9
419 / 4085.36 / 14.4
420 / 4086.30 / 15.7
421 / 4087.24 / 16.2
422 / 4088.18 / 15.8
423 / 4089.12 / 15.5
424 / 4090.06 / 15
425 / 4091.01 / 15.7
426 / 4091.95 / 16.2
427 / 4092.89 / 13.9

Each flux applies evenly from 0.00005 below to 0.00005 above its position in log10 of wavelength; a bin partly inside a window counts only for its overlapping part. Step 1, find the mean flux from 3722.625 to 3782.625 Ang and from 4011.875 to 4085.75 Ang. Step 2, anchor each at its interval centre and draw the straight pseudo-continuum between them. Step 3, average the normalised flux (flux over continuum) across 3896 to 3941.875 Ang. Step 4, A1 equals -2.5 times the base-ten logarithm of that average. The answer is 0.23 mag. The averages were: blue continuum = 9.34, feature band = 9.65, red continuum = 14.1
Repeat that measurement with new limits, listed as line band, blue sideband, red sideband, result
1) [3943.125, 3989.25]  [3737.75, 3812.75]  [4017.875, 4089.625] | 0.25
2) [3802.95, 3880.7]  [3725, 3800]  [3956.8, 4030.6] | 0.17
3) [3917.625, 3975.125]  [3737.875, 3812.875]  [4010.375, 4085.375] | 0.33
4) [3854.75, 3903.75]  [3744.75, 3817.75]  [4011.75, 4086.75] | 0.16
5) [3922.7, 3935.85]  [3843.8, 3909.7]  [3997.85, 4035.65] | 0.45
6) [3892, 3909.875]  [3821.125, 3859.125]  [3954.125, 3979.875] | -0.21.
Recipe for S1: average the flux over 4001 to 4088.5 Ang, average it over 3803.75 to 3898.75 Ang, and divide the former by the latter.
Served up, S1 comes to 1.58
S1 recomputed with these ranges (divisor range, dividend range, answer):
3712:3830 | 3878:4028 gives 1.20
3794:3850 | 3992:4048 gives 1.70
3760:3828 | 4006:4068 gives 1.52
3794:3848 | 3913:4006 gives 1.25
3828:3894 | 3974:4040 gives 1.54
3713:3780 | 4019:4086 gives 1.52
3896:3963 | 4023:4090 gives 1.40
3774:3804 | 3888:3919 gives 1.08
